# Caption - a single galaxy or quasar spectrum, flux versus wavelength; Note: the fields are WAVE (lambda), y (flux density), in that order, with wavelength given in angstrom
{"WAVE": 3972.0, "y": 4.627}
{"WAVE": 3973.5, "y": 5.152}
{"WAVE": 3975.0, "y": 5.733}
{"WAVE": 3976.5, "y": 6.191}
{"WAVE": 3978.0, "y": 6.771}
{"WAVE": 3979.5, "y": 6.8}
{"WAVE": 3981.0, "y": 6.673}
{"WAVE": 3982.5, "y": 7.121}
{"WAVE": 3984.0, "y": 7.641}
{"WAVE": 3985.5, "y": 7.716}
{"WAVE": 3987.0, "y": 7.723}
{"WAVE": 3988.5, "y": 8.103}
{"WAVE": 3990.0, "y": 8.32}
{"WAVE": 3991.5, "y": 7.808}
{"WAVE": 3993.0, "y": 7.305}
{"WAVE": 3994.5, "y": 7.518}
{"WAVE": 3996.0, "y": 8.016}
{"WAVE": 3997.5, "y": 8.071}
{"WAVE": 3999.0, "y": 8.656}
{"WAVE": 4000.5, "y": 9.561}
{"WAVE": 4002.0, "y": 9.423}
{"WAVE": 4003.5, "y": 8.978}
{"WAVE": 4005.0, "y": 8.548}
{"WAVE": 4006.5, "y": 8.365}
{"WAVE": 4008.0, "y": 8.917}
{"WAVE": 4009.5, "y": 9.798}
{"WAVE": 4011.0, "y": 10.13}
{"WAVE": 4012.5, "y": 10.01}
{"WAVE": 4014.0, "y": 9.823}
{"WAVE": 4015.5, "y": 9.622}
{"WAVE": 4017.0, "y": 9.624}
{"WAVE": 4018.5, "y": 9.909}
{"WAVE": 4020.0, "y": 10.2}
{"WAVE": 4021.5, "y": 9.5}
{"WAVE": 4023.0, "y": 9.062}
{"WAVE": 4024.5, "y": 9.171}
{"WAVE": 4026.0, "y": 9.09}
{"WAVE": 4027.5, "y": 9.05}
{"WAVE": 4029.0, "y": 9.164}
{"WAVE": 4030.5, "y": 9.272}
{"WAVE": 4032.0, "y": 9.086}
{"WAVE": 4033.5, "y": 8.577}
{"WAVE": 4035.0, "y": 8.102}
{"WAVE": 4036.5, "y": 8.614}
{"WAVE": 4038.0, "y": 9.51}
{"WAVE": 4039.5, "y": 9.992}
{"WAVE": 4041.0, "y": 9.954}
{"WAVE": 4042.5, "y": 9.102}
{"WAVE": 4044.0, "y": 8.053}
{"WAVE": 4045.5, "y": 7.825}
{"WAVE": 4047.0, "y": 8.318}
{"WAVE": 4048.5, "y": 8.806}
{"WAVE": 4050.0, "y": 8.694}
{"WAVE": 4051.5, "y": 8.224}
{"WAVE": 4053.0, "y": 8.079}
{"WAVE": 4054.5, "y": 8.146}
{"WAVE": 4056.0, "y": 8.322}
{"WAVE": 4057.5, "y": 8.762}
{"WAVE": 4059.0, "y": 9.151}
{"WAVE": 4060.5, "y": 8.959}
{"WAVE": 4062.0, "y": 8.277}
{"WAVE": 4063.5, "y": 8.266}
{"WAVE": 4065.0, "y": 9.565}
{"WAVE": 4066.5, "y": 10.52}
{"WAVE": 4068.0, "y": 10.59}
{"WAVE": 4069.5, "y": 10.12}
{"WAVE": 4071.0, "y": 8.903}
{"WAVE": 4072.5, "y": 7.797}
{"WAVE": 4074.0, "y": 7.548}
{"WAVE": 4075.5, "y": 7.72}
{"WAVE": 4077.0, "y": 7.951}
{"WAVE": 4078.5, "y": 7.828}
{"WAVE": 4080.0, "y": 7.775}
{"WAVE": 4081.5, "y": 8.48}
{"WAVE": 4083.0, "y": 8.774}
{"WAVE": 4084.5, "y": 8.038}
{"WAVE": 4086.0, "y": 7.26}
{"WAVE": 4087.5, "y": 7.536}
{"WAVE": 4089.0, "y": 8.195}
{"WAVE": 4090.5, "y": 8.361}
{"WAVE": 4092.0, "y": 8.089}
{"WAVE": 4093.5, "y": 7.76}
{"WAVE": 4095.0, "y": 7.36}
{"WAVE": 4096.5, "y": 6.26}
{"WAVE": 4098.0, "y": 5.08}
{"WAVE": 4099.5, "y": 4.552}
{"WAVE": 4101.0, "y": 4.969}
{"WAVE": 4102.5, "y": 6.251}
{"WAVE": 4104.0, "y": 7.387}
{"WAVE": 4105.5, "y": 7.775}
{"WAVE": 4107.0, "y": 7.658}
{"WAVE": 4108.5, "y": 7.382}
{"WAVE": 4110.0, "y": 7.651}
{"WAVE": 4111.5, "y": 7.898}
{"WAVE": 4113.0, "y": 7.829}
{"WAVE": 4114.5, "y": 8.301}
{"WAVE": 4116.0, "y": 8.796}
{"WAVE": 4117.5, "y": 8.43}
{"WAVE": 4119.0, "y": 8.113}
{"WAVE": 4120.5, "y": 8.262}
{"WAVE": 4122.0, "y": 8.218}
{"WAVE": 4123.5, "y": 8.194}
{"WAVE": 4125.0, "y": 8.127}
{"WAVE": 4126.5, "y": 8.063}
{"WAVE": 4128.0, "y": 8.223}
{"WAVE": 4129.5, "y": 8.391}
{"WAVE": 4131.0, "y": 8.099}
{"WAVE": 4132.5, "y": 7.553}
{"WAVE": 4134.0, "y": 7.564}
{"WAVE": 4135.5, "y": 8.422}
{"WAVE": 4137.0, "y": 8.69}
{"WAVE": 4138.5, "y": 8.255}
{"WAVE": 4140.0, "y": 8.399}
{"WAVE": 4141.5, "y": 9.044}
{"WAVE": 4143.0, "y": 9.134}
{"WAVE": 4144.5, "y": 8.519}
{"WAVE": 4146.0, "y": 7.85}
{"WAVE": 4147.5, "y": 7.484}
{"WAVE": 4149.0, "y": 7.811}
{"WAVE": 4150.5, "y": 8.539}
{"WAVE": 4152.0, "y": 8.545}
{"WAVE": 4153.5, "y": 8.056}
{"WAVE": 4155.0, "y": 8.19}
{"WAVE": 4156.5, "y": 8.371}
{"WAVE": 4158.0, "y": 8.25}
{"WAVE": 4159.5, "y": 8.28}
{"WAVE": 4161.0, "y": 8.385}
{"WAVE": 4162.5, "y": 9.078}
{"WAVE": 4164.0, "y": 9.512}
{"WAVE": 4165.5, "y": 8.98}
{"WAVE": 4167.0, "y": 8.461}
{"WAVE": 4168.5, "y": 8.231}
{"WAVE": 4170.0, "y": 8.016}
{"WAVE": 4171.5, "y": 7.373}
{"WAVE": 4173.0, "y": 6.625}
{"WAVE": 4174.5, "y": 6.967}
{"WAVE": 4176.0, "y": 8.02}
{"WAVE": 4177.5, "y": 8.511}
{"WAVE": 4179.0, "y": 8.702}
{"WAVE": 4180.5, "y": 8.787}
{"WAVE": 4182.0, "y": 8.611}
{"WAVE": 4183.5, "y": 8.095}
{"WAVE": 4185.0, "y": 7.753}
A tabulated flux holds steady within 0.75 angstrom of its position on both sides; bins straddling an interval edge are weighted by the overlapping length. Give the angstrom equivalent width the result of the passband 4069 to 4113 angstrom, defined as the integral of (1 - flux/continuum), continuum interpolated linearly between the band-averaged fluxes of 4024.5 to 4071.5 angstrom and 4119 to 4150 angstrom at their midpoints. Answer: 5.5 angstrom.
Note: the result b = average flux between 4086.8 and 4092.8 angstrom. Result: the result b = 8.05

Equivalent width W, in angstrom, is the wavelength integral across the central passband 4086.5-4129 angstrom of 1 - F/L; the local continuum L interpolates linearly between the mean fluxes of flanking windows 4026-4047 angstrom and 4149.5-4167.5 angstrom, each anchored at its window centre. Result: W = 5.73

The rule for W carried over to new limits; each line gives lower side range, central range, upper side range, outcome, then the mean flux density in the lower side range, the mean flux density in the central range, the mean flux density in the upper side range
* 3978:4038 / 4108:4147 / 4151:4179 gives 0.6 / 8.68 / 8.21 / 8.23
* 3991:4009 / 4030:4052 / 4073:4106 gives -2.4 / 8.46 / 8.81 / 7.32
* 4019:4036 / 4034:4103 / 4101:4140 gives 3.4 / 9.12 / 8.19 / 7.93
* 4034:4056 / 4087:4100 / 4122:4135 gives 2.0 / 8.66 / 7.06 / 8.05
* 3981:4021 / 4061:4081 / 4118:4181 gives -0.5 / 8.69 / 8.68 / 8.24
